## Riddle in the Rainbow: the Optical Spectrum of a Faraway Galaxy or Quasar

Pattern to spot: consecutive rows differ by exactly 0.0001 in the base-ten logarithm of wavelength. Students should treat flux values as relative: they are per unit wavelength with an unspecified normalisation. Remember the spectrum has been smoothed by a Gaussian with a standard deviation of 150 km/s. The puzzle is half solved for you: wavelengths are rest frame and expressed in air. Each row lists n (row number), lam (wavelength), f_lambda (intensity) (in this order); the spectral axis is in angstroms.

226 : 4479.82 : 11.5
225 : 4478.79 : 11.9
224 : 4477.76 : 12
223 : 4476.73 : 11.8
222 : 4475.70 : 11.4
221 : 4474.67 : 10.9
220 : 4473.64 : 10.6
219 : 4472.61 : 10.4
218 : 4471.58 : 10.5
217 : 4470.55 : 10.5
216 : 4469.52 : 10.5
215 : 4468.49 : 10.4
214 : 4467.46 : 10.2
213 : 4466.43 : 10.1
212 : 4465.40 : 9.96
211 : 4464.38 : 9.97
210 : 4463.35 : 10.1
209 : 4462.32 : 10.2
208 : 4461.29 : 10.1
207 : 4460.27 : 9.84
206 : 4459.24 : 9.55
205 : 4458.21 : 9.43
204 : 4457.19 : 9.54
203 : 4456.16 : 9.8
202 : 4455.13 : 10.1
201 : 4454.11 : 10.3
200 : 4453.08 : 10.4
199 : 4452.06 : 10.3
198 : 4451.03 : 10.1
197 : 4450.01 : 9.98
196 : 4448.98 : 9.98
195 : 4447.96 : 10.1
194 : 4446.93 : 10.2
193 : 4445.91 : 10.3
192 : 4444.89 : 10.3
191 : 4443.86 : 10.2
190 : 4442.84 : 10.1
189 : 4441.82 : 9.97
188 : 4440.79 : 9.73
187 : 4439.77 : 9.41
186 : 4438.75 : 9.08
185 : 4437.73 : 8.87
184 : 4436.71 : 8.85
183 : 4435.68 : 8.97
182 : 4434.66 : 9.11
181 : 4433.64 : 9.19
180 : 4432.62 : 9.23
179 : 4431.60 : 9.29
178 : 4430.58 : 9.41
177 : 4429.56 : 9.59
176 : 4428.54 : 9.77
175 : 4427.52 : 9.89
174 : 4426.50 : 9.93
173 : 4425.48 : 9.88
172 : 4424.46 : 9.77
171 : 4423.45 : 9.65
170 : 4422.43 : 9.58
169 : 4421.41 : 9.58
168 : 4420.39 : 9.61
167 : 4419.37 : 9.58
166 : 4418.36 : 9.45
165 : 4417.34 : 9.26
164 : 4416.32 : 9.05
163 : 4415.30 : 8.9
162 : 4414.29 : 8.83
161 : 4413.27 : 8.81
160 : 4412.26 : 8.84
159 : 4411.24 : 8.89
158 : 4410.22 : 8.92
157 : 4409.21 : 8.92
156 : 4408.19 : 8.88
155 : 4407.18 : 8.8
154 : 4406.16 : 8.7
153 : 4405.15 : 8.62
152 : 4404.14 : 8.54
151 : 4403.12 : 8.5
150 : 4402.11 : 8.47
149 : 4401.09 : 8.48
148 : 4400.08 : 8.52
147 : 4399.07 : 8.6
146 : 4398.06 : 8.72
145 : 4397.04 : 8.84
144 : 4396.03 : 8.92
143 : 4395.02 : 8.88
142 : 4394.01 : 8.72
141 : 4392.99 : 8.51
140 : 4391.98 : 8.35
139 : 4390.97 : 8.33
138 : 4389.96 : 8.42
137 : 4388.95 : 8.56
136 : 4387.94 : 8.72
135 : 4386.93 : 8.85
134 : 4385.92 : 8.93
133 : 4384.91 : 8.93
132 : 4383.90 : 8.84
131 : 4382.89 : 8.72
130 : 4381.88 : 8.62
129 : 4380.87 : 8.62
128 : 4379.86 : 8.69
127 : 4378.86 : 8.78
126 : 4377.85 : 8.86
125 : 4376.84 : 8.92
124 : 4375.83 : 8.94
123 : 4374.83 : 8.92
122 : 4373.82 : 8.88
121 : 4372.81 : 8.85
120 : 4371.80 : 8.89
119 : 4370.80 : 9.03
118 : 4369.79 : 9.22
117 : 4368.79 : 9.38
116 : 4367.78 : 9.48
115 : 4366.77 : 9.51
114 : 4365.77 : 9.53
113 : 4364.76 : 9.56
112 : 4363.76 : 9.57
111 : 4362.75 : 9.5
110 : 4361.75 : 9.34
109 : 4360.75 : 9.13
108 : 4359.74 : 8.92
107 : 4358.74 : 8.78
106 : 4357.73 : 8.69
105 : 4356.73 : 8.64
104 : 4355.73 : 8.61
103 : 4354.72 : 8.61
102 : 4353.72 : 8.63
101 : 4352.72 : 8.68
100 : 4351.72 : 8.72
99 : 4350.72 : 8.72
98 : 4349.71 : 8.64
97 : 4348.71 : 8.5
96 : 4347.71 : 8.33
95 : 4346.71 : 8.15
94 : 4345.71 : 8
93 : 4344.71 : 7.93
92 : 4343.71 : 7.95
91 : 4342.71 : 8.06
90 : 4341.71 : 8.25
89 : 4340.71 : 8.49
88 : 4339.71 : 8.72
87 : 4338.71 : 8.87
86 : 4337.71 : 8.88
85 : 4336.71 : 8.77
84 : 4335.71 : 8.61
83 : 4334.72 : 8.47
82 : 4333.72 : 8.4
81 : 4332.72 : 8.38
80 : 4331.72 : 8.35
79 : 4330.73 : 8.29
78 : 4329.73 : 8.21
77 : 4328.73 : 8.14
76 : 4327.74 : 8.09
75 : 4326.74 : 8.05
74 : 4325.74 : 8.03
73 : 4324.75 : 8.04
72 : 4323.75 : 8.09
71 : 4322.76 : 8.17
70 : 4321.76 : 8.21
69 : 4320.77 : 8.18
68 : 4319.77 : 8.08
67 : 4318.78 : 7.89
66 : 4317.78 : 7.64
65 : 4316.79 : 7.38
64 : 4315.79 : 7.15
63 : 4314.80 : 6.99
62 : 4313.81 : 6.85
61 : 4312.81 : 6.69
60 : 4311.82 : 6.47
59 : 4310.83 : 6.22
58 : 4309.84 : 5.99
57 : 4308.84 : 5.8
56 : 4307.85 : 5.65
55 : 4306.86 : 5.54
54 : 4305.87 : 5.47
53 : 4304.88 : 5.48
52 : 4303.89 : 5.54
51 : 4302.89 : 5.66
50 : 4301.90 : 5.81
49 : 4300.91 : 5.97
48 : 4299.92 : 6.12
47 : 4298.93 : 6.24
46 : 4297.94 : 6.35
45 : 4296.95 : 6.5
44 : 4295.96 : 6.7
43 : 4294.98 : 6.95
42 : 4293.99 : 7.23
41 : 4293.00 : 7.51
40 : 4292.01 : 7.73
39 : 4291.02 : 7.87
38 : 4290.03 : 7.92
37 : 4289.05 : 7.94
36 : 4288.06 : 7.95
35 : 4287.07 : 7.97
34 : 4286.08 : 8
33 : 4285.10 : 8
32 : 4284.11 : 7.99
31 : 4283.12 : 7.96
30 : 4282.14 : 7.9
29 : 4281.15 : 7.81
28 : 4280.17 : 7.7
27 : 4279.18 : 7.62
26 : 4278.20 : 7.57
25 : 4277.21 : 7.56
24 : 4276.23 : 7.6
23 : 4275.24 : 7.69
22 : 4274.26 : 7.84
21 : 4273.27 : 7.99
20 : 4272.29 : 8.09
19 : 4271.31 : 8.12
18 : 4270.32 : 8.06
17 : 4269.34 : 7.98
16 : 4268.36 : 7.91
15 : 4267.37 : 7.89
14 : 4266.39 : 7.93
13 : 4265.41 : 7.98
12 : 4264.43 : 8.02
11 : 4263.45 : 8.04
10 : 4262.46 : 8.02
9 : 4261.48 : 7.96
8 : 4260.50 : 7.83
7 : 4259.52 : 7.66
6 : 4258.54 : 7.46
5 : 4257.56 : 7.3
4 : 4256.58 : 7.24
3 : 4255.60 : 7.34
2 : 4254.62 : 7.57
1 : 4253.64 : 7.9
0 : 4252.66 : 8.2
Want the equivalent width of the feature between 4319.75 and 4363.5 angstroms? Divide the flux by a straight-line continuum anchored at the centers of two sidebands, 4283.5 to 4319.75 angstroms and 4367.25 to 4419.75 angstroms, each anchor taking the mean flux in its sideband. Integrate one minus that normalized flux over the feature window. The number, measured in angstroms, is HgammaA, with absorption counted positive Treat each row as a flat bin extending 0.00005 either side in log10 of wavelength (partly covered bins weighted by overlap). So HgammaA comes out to -4.4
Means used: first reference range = 6.83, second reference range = 8.82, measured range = 8.47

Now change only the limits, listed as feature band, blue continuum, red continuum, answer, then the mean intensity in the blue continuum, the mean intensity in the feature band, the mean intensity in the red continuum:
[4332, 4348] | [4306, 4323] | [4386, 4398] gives -1.89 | 6.94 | 8.39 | 8.66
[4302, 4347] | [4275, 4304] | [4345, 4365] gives 3.04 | 7.26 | 7.55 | 8.77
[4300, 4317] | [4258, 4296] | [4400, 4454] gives 4.19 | 7.81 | 6.13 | 9.4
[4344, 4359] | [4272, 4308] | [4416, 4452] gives -0.54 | 7.13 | 8.5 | 9.64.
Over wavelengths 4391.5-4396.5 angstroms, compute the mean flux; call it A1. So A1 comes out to 8.67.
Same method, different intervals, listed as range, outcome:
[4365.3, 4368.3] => 9.5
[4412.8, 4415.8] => 8.86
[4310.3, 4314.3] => 6.55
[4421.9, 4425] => 9.68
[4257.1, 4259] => 7.38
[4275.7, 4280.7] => 7.61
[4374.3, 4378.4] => 8.91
